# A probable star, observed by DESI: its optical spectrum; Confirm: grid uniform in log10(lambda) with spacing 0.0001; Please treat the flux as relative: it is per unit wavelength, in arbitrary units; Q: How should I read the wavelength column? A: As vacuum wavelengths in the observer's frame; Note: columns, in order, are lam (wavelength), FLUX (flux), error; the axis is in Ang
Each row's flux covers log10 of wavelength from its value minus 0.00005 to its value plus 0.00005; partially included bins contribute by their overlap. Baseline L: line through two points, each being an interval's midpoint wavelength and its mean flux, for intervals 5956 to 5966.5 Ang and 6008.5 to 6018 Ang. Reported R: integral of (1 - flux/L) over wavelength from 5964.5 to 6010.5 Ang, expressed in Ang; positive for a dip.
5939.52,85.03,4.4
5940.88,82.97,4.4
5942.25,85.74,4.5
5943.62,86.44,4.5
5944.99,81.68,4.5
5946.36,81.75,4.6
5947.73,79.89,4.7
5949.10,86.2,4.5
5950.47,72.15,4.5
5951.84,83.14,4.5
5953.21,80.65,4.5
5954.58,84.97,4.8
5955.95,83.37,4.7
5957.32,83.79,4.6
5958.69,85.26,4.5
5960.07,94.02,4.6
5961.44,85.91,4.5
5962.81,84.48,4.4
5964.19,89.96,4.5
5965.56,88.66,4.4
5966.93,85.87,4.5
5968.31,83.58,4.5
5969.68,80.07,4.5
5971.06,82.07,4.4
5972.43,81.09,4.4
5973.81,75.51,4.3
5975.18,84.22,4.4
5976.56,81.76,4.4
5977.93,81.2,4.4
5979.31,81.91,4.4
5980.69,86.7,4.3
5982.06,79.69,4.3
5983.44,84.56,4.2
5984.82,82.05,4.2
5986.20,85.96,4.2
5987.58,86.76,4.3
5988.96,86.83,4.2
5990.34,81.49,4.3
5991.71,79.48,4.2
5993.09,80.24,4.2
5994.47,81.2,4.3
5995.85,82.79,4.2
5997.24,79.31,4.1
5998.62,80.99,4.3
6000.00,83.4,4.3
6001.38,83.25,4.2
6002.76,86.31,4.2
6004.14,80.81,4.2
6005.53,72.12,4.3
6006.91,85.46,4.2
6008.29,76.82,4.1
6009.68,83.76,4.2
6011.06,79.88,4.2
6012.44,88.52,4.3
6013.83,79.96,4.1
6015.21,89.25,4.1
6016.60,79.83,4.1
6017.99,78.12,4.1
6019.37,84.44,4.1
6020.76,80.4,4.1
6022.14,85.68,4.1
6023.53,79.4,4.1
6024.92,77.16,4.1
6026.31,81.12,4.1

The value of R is 1.4 Ang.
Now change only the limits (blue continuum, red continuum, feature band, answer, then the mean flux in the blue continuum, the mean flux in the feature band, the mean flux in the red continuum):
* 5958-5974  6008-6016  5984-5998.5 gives 0.3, 85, 82.5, 83.3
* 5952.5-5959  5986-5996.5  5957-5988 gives -0.3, 83.6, 84.1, 83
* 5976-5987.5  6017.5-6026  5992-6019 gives 0.1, 83.2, 81.7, 80.9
